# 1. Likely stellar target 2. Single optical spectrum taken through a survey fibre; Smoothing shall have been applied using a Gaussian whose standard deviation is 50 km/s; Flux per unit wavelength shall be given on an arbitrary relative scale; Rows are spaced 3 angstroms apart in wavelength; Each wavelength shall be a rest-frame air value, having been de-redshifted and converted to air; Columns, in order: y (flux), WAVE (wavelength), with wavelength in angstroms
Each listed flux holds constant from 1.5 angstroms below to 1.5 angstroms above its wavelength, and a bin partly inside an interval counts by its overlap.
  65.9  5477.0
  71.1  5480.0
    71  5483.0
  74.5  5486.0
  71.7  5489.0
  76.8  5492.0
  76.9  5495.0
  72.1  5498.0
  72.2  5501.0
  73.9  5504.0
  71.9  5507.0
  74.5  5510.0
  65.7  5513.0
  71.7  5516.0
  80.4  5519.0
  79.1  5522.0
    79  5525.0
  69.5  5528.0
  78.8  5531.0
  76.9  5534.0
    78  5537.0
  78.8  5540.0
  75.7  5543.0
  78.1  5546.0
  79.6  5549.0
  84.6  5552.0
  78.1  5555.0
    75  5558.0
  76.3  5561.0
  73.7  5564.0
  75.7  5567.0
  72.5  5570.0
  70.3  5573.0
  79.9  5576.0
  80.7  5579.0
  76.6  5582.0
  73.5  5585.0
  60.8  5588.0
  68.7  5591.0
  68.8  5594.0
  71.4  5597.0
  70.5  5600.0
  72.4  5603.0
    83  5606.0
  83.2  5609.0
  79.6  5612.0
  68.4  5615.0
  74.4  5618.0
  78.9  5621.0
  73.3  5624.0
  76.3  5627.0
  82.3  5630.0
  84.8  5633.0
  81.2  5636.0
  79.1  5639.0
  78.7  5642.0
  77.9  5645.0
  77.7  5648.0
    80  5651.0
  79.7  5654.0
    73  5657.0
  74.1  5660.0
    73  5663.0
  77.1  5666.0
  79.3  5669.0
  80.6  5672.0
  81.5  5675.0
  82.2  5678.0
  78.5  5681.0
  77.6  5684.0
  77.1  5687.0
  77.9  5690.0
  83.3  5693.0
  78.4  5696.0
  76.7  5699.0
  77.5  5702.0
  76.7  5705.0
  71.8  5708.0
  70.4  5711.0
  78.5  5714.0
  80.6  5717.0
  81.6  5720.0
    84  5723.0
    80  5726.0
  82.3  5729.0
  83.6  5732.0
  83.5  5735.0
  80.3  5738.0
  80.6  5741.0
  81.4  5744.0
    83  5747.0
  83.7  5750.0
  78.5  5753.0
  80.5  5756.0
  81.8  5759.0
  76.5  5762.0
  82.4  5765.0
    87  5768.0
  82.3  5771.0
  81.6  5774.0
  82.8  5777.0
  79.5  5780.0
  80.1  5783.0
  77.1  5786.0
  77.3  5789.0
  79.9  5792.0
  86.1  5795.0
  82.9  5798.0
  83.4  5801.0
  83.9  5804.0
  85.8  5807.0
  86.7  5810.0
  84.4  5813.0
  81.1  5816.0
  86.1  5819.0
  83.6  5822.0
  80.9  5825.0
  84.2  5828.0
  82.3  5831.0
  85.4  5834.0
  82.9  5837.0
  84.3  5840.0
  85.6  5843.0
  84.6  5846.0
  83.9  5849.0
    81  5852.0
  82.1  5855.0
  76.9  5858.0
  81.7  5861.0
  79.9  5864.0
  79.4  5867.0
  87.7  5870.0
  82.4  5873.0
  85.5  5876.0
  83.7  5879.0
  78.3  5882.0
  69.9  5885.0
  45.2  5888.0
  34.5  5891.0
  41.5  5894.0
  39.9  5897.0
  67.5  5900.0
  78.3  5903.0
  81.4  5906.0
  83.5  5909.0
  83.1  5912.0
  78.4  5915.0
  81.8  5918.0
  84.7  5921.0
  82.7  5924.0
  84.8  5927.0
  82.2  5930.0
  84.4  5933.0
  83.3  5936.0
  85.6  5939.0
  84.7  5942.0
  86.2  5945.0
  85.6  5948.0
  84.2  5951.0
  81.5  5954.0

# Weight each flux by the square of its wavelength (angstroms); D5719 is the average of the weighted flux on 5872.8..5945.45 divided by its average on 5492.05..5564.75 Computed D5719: 1.12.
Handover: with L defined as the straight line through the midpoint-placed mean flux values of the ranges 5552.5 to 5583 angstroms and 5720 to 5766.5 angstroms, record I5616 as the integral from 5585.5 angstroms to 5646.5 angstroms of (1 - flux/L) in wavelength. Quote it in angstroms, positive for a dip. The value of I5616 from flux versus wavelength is 1.6 angstroms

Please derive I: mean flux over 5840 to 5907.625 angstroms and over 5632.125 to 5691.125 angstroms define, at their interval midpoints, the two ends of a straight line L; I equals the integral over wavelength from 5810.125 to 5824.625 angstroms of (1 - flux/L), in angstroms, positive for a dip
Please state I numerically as -1.8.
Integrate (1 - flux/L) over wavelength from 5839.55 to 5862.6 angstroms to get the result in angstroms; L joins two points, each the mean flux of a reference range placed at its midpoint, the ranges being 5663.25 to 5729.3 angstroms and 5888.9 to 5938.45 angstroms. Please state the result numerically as -2.4 angstroms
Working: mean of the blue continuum 78.6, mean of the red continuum 73.1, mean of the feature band 82.4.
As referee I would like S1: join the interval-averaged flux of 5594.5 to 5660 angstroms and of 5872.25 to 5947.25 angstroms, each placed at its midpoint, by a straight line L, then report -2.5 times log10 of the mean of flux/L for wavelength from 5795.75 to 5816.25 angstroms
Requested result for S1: -0.12 mag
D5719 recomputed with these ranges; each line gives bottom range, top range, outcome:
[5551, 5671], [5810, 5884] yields 1.18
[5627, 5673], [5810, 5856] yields 1.14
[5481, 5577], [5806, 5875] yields 1.23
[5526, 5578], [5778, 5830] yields 1.18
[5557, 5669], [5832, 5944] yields 1.12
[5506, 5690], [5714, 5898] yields 1.12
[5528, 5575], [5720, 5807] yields 1.15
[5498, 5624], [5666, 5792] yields 1.13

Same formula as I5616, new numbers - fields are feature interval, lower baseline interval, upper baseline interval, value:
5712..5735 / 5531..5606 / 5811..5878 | -0.5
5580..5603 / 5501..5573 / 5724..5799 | 2.0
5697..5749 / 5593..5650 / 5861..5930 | -2.6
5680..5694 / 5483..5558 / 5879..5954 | -0.6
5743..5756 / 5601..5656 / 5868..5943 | -0.8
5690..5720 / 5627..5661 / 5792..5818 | 1.3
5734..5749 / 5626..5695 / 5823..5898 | -0.8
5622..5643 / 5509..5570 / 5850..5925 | -1.0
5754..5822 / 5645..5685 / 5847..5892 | -4.8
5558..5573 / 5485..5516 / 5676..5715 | 0.1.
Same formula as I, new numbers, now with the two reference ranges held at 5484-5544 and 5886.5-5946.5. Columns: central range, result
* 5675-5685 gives -0.7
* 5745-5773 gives -2.9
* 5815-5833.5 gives -2.3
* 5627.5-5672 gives -2.4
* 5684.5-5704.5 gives -1.1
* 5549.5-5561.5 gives -0.6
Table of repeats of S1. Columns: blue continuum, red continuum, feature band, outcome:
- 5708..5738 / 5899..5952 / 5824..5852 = -0.03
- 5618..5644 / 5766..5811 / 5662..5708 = 0.03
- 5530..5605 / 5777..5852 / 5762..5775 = -0.01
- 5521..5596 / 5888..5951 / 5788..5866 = -0.11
